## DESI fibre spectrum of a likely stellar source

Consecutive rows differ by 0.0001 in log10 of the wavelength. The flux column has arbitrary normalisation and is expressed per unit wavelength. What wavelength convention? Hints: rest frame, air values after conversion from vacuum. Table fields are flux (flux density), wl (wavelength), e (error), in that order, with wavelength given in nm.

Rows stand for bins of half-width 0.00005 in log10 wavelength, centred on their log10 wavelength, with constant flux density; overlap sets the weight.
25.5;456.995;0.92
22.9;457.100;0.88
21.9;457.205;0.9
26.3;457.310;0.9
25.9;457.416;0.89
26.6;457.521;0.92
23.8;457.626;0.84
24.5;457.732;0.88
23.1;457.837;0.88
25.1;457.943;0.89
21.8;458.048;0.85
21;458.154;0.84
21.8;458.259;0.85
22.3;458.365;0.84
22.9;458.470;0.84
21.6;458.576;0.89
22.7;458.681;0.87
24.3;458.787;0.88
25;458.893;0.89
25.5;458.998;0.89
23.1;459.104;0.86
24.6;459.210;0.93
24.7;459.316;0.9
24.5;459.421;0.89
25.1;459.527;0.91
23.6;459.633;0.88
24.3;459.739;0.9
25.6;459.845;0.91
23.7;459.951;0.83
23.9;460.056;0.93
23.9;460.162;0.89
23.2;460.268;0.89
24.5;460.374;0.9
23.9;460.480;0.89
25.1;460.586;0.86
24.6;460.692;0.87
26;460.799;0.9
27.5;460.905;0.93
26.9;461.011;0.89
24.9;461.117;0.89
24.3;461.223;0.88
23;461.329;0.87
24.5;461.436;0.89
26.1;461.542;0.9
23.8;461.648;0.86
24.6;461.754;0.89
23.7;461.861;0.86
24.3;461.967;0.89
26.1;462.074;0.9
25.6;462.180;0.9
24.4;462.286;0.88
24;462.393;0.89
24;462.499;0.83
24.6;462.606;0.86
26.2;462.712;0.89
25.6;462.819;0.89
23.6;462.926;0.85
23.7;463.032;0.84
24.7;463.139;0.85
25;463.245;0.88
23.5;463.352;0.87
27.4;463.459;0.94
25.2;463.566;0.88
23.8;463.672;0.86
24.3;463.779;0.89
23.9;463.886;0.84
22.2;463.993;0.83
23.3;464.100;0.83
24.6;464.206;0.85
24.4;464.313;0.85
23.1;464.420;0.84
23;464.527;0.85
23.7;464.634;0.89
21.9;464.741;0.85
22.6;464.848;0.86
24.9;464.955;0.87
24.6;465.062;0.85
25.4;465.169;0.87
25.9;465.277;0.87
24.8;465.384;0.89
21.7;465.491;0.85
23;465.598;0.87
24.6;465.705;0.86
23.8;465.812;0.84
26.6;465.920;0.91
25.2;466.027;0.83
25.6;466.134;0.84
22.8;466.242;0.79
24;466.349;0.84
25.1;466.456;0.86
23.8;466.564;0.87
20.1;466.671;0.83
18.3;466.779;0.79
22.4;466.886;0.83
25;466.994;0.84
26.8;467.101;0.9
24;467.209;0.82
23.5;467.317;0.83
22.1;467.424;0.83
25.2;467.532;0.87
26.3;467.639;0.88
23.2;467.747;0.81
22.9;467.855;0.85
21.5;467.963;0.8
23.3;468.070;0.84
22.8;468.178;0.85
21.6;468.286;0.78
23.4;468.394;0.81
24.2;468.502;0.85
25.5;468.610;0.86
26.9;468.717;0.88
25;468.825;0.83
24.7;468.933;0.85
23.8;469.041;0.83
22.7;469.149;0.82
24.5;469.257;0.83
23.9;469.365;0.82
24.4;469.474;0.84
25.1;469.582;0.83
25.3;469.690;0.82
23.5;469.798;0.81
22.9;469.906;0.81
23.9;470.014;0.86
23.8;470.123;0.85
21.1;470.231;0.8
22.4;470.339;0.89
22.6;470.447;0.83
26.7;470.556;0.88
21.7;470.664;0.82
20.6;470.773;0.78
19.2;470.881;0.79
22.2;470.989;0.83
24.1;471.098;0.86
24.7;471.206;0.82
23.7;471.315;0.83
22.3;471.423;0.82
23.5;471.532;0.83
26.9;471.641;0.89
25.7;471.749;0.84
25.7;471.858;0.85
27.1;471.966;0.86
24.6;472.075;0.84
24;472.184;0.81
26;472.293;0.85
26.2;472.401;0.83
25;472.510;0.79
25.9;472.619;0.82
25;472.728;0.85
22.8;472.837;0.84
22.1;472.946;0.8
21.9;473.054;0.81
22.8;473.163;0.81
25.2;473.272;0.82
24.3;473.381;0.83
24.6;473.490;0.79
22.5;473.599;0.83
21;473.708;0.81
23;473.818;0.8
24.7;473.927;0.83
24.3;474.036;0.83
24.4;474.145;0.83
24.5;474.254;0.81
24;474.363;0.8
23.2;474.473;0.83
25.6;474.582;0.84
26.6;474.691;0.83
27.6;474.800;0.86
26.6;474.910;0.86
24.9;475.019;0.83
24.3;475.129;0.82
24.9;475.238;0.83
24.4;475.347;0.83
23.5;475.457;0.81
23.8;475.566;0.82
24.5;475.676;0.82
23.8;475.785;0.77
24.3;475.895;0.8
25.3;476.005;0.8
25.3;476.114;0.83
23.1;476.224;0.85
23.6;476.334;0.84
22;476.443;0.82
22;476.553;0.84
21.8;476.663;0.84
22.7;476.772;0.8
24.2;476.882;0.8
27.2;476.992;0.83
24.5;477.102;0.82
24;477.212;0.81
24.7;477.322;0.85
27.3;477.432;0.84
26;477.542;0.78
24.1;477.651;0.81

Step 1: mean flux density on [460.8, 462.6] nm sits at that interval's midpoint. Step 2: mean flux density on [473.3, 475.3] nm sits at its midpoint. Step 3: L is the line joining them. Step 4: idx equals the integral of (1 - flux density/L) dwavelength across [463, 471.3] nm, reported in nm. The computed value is 0.32 nm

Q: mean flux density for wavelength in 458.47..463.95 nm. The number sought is 24.5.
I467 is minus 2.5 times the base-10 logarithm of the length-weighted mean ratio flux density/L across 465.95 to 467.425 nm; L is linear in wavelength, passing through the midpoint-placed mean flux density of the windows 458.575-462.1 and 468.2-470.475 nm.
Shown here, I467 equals 0.022 mag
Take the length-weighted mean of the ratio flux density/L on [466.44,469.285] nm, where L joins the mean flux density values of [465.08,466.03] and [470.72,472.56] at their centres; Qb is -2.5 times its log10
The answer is 0.04 mag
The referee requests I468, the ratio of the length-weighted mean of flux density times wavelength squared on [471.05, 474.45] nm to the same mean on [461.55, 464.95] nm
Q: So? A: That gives 1.04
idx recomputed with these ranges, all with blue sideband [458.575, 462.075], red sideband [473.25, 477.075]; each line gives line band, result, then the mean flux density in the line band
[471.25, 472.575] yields -0.04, 25.1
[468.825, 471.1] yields 0.09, 23.3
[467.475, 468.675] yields 0.03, 23.7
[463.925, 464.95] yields 0.05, 23.3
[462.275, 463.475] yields -0.01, 24.6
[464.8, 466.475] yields 0.00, 24.4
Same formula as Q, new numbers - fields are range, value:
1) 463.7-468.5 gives 23.7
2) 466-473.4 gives 23.8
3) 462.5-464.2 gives 24.5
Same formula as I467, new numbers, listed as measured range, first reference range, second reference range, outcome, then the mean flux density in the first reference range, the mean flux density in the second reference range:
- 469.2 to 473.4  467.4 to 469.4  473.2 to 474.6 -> 0.00 mag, 23.9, 23.9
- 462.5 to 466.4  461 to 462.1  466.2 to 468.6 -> -0.01 mag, 24.6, 23.3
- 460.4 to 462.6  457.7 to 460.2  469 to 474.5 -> -0.05 mag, 23.7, 23.8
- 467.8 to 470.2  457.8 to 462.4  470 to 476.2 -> 0.01 mag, 24.2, 24.1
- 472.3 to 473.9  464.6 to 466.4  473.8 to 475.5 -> 0.04 mag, 24.2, 24.8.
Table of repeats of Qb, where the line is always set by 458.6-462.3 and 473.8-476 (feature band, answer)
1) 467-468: 0.03 mag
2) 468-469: 0.02 mag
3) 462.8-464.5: 0.02 mag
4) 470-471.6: 0.08 mag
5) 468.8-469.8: 0.02 mag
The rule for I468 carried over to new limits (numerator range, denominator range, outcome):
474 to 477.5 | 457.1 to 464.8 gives 1.08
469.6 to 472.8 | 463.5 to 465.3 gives 1.03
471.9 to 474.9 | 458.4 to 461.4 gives 1.06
